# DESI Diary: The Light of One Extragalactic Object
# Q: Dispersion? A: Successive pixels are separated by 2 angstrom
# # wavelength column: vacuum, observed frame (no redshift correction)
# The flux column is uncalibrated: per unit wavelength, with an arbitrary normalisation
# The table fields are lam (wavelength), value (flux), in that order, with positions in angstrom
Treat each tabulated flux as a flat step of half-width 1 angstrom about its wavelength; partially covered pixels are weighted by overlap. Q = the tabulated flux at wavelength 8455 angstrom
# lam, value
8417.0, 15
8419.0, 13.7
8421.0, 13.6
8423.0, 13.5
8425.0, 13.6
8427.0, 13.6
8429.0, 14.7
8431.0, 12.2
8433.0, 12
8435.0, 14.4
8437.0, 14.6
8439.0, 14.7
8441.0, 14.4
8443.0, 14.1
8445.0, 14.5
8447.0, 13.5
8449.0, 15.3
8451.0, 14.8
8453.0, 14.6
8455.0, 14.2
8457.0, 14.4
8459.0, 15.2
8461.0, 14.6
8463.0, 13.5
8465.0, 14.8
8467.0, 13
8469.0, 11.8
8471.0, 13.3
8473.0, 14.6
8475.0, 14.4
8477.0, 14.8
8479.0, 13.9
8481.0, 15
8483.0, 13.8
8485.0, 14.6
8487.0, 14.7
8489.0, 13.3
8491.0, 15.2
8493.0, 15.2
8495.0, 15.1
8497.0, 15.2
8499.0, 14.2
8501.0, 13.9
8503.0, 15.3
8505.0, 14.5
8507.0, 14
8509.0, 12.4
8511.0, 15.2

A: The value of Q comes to 14.2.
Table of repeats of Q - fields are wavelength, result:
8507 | 14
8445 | 14.5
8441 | 14.4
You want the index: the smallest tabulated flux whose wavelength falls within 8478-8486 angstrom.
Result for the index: 13.8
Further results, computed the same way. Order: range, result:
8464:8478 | 11.8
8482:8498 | 13.3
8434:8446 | 14.1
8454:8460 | 14.2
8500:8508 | 13.9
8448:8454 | 14.6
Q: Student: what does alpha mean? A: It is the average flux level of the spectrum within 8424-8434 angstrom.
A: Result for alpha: 13.2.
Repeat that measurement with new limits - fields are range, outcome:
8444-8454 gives 14.5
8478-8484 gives 14.2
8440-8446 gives 14.3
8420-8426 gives 13.6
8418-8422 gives 13.6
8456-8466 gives 14.5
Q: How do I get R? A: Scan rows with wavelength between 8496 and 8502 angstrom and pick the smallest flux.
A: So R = 13.9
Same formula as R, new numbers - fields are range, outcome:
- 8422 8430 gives 13.5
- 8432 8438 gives 12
